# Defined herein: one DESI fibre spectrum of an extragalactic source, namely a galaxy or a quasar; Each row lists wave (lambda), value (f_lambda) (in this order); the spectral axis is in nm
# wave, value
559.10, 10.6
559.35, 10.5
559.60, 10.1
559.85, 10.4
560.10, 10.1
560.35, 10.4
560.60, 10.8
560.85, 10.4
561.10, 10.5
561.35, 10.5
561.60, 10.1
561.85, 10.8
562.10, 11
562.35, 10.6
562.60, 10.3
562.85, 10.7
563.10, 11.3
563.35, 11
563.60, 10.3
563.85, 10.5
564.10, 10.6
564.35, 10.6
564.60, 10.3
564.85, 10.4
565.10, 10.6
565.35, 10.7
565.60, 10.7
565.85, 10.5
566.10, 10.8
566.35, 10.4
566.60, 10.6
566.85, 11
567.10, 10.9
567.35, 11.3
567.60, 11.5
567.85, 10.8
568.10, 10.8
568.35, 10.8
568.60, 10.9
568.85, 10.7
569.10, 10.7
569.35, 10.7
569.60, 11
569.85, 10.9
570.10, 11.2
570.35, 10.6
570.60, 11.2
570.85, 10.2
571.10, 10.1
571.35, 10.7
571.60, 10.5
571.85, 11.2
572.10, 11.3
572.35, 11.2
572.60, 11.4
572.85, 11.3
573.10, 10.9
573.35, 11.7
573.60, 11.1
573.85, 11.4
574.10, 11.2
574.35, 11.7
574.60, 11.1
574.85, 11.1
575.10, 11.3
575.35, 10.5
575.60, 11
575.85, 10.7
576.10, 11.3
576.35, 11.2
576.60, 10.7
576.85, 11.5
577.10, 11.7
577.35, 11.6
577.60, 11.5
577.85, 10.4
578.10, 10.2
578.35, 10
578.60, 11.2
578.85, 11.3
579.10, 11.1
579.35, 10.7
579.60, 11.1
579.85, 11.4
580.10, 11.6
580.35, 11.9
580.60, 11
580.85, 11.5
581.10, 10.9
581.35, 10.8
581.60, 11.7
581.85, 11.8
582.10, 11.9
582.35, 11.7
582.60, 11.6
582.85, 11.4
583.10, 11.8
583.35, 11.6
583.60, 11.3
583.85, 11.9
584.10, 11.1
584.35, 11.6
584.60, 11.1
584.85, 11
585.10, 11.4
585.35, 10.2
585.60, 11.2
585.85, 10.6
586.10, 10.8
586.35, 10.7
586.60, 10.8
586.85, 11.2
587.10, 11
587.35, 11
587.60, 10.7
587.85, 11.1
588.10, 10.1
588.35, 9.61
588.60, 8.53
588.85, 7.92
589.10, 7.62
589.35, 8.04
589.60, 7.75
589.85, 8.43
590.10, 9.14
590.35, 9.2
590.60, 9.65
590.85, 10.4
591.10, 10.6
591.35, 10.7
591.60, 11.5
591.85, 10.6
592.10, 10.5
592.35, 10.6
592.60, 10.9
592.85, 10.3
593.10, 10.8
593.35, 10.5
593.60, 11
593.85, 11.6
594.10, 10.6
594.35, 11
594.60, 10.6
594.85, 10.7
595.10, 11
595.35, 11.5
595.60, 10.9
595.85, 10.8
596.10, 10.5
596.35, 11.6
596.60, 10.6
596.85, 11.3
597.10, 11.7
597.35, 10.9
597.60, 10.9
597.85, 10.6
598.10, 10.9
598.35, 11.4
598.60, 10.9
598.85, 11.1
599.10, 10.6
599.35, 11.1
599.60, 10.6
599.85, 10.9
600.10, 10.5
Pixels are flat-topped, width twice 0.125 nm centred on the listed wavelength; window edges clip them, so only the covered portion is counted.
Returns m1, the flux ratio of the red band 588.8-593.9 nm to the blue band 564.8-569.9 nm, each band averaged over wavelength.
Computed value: 0.92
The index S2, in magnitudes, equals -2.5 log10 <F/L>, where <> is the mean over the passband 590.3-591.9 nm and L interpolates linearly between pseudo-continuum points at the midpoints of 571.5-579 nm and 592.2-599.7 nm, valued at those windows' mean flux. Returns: 0.05 mag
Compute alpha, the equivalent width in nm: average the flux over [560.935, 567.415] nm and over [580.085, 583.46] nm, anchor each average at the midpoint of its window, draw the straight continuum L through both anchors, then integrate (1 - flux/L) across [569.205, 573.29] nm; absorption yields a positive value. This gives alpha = 0.03 nm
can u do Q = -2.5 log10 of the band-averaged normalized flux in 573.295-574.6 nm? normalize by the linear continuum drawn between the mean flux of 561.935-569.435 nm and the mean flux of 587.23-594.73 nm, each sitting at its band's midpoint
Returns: -0.09 mag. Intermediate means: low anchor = 10.7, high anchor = 10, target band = 11.4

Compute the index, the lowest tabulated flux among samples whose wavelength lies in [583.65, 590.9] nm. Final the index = 7.62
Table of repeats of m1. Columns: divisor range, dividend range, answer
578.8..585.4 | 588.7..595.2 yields 0.88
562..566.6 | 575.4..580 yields 1.04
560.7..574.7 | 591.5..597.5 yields 1.01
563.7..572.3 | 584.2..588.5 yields 1.01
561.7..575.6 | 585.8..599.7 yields 0.96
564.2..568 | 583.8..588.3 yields 1.02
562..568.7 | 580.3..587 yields 1.05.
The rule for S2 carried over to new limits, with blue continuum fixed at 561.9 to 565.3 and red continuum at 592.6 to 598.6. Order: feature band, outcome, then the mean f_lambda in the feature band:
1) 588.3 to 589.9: 0.31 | 8.2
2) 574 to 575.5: -0.04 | 11.1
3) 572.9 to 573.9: -0.05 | 11.3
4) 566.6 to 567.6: -0.04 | 11.1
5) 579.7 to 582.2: -0.06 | 11.4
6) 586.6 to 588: -0.01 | 11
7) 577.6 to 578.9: 0.01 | 10.7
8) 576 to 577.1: -0.05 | 11.2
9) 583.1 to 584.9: -0.06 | 11.4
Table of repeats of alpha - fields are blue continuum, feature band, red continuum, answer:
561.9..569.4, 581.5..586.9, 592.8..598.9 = -0.21 nm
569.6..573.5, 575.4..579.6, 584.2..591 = -0.15 nm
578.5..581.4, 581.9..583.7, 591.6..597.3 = -0.08 nm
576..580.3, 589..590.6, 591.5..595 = 0.35 nm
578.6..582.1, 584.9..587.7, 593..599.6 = 0.08 nm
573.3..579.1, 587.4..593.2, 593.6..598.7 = 0.66 nm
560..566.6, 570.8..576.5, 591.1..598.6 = -0.20 nm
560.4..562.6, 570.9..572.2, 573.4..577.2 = 0.03 nm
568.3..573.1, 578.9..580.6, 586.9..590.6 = -0.20 nm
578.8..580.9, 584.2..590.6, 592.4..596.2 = 0.60 nm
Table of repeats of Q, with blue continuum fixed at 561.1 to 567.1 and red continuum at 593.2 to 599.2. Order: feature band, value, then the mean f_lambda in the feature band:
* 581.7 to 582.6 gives -0.09 mag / 11.8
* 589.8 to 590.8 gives 0.18 mag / 9.25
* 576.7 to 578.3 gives -0.03 mag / 11.1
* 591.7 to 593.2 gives 0.03 mag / 10.6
